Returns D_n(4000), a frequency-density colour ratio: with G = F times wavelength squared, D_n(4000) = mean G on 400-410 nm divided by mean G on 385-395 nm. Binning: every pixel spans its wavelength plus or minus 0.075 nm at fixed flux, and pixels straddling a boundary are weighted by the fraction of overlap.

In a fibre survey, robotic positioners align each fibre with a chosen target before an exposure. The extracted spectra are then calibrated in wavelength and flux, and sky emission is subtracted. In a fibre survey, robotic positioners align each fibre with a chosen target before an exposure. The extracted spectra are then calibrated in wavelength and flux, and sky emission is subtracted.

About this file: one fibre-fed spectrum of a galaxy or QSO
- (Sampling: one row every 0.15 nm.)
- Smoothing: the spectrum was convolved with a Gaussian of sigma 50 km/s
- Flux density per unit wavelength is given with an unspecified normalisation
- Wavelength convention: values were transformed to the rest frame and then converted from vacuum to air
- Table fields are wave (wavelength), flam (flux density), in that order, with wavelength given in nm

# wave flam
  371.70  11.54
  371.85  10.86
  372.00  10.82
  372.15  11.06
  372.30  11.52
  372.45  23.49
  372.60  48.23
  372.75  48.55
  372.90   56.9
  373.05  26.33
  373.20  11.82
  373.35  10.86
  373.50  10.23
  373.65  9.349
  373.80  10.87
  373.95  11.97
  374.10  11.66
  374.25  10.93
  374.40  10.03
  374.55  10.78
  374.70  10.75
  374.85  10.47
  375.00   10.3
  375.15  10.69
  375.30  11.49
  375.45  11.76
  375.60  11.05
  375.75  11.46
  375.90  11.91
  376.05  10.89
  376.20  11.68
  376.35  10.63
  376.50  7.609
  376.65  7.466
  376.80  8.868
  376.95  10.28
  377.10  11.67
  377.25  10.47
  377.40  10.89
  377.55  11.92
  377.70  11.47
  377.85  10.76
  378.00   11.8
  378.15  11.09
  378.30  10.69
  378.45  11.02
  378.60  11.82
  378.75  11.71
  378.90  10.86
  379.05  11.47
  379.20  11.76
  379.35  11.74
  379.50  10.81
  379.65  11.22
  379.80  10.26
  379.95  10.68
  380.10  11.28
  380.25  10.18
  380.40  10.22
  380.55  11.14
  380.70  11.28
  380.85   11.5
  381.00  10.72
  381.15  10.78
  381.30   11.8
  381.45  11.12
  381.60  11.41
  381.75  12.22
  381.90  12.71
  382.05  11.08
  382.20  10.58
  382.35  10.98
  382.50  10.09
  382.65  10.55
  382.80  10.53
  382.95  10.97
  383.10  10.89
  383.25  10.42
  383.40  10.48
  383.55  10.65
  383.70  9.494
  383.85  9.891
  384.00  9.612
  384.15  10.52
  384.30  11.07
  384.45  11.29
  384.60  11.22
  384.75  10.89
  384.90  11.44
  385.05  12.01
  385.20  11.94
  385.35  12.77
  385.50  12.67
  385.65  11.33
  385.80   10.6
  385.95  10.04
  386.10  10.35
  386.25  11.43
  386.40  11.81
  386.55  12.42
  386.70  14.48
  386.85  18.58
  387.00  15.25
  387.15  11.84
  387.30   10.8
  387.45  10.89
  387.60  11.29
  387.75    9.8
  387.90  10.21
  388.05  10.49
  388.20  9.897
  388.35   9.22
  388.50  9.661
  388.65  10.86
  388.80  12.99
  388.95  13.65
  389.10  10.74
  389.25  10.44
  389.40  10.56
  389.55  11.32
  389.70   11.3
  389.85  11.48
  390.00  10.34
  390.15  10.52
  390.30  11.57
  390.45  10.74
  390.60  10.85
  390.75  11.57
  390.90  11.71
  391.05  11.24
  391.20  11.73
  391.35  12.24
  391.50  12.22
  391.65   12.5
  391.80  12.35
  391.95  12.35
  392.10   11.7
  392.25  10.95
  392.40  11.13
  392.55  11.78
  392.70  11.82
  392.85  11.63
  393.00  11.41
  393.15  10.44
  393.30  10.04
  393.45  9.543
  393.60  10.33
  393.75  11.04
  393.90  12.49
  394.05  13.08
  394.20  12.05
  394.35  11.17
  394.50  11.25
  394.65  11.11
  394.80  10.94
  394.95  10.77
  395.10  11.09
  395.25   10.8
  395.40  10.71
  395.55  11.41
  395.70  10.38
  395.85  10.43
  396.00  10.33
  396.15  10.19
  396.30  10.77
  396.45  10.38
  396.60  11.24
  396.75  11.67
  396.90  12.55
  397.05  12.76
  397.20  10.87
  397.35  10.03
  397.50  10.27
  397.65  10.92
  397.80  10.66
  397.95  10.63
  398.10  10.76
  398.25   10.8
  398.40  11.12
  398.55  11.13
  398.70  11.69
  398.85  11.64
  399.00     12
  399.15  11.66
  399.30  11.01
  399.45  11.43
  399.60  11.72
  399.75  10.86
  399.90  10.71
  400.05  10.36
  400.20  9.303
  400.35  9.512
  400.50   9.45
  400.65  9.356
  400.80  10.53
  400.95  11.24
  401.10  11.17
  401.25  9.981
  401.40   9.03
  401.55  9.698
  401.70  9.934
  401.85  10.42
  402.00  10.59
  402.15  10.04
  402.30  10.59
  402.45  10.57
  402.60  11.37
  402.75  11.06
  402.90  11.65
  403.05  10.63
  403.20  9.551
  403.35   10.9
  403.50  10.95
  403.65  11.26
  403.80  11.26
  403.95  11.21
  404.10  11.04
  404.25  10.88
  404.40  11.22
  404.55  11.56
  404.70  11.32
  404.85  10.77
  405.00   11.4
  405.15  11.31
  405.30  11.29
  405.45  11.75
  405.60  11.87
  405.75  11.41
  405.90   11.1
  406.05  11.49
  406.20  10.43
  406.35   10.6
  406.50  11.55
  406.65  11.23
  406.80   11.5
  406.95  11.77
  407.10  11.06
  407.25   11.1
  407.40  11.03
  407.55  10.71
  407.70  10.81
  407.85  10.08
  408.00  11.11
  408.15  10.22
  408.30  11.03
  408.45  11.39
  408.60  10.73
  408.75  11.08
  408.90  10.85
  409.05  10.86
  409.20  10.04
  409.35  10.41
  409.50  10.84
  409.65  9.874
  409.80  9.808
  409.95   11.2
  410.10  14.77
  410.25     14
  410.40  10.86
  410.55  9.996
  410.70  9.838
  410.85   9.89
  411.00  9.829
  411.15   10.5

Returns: 1.0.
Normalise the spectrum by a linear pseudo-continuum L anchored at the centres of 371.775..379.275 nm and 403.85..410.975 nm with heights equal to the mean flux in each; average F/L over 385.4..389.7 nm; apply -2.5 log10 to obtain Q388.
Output 0.11 mag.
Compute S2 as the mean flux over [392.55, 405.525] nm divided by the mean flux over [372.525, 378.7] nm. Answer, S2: 0.8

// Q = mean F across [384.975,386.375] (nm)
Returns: 11.5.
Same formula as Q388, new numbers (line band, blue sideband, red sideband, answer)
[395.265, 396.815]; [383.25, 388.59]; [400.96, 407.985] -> 0.03 mag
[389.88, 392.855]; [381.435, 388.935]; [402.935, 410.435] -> -0.03 mag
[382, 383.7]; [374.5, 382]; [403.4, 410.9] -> 0.04 mag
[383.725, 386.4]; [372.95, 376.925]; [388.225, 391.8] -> 0.02 mag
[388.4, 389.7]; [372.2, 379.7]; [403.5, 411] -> 0.13 mag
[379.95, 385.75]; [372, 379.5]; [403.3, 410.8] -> 0.20 mag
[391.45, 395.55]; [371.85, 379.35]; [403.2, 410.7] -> 0.09 mag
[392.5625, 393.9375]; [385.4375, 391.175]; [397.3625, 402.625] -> 0.01 mag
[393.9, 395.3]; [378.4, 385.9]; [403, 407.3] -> -0.03 mag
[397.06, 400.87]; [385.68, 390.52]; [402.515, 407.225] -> 0.05 mag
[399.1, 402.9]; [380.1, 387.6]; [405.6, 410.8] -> 0.07 mag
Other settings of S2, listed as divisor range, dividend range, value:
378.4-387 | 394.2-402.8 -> 0.95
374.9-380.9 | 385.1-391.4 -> 1.06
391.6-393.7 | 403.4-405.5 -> 1.00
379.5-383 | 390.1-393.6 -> 1.03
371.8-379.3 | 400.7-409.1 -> 0.79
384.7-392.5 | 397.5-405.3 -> 0.93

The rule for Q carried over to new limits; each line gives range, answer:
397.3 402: 10.6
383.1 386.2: 10.9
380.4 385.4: 11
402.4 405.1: 11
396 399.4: 11.1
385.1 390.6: 11.5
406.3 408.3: 11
